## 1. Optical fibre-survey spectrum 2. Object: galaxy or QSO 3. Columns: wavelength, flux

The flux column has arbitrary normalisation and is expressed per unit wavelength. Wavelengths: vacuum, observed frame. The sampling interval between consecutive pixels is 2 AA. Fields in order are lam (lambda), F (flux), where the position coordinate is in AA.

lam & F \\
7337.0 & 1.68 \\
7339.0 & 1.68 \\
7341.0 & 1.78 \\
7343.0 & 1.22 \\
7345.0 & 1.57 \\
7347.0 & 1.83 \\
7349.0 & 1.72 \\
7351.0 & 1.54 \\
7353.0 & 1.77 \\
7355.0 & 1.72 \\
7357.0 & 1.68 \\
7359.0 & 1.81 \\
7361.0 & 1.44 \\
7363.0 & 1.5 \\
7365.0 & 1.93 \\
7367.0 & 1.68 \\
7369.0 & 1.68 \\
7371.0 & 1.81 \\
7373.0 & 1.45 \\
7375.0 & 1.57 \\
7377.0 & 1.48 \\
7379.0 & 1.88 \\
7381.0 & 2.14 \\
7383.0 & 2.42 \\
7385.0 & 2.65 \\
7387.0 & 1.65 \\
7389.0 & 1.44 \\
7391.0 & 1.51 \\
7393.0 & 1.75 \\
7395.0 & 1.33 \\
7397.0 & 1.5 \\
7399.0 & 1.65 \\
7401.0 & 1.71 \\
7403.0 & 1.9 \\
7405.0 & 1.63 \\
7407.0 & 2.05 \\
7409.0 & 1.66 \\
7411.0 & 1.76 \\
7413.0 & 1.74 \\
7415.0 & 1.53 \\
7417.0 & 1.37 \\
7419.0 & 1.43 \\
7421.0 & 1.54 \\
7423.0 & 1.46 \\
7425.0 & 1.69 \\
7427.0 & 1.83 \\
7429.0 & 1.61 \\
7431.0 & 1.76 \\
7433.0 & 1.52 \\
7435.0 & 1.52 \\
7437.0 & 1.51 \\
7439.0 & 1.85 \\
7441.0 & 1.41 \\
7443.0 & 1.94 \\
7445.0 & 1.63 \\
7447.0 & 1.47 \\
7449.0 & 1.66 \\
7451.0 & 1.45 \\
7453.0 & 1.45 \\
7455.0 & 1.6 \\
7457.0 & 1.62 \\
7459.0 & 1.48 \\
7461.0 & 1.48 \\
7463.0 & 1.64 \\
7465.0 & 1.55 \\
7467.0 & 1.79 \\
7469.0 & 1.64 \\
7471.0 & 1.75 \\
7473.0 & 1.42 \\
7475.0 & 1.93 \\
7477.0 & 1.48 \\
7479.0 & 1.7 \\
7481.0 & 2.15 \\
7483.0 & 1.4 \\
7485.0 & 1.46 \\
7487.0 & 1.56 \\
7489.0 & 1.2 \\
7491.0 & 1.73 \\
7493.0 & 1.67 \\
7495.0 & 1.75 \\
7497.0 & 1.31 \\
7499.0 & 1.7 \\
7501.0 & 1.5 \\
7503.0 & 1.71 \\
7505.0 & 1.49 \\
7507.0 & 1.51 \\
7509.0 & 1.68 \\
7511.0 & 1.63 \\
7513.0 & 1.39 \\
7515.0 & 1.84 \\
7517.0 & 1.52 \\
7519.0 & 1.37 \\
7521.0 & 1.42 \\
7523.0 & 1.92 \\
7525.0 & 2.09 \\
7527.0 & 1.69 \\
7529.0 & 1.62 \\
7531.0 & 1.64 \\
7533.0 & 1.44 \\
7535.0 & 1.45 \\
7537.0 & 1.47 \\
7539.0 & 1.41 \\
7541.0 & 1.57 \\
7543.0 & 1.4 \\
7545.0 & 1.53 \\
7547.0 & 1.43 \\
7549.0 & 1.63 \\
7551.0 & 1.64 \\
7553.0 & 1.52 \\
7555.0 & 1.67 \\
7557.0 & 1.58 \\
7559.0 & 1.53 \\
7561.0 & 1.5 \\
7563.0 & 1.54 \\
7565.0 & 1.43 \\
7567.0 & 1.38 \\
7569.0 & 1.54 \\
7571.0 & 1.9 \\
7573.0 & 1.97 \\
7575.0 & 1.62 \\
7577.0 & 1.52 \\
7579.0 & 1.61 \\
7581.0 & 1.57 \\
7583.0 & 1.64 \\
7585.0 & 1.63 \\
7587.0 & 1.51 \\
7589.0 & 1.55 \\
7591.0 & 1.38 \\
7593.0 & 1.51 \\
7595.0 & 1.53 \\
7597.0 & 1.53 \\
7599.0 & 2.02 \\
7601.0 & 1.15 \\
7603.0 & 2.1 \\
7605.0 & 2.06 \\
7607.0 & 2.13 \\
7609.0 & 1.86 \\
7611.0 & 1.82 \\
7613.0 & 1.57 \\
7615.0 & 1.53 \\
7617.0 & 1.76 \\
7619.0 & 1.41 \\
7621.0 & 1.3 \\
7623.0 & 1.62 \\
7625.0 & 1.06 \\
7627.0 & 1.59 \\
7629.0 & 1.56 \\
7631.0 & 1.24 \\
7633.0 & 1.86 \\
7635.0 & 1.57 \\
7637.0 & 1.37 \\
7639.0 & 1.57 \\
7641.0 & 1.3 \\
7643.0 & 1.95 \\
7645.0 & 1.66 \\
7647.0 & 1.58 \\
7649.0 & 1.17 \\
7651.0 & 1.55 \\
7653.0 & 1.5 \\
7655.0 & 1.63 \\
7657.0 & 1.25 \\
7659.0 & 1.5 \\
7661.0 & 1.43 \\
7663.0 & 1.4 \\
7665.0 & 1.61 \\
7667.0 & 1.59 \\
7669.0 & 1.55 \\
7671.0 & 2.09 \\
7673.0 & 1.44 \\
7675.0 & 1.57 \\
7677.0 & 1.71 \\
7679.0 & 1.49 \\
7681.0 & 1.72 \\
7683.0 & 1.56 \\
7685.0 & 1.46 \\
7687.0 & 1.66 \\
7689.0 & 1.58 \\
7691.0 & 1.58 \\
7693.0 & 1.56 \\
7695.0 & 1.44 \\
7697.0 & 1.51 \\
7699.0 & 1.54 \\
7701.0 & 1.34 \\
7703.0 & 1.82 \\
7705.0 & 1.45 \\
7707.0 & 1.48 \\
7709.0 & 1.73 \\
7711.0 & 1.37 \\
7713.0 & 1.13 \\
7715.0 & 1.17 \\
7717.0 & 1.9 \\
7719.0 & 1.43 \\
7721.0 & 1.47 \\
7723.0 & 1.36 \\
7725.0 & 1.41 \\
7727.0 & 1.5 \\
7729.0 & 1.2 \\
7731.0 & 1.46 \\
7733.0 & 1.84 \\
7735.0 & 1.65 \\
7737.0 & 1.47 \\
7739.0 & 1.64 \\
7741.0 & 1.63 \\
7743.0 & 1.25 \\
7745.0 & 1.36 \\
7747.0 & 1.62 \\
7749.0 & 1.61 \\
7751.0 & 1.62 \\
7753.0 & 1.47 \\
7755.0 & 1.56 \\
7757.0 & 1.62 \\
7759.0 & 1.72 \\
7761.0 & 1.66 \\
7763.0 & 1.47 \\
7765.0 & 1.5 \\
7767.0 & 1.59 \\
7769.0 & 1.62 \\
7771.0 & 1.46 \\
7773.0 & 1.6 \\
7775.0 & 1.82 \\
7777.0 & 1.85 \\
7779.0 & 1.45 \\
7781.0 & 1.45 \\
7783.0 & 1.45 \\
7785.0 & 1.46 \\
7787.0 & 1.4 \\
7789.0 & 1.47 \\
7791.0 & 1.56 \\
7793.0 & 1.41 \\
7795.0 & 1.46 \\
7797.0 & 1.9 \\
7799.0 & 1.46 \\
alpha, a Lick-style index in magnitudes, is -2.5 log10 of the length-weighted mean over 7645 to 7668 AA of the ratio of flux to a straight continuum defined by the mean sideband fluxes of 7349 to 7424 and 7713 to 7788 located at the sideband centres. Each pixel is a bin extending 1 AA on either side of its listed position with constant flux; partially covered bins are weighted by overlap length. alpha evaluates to 0.06 mag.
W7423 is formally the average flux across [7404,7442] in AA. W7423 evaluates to 1.62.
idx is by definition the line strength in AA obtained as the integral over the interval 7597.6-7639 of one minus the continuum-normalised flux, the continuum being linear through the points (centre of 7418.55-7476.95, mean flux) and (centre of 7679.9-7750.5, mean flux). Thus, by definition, -2.1 AA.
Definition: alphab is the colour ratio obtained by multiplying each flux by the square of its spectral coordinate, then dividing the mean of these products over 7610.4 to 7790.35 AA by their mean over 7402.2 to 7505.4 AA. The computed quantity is 1.01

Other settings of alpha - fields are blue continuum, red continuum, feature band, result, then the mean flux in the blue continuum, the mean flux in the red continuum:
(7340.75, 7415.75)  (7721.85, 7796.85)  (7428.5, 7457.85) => 0.05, 1.71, 1.54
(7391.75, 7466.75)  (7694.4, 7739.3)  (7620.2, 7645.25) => 0.01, 1.61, 1.49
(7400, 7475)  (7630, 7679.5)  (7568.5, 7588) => -0.05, 1.63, 1.54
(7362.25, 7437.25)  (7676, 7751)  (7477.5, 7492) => 0.03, 1.69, 1.52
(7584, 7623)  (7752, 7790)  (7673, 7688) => 0.02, 1.65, 1.56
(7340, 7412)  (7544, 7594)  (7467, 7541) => 0.01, 1.72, 1.57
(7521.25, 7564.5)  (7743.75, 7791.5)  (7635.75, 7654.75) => 0.03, 1.58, 1.56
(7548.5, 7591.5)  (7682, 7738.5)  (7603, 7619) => -0.16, 1.59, 1.5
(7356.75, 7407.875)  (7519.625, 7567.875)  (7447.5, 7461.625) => 0.09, 1.74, 1.56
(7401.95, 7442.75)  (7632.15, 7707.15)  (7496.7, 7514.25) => 0.04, 1.64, 1.55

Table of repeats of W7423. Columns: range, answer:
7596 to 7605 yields 1.74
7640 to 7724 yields 1.53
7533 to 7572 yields 1.53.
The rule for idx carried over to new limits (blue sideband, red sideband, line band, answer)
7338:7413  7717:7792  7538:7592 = 2.1 AA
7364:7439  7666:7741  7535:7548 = 1.3 AA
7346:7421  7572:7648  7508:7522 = 0.9 AA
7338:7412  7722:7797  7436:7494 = 2.3 AA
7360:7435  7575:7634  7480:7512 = 1.2 AA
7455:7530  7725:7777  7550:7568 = 0.8 AA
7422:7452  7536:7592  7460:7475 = -0.2 AA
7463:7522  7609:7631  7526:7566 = 0.8 AA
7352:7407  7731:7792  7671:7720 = 1.6 AA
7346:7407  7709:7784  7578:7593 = 0.6 AA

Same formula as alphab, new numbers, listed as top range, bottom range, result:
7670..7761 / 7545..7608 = 0.98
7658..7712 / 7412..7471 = 1.04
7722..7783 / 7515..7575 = 1.03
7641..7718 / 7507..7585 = 1.01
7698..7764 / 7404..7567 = 1.01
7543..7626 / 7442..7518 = 1.03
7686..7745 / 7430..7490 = 1.00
